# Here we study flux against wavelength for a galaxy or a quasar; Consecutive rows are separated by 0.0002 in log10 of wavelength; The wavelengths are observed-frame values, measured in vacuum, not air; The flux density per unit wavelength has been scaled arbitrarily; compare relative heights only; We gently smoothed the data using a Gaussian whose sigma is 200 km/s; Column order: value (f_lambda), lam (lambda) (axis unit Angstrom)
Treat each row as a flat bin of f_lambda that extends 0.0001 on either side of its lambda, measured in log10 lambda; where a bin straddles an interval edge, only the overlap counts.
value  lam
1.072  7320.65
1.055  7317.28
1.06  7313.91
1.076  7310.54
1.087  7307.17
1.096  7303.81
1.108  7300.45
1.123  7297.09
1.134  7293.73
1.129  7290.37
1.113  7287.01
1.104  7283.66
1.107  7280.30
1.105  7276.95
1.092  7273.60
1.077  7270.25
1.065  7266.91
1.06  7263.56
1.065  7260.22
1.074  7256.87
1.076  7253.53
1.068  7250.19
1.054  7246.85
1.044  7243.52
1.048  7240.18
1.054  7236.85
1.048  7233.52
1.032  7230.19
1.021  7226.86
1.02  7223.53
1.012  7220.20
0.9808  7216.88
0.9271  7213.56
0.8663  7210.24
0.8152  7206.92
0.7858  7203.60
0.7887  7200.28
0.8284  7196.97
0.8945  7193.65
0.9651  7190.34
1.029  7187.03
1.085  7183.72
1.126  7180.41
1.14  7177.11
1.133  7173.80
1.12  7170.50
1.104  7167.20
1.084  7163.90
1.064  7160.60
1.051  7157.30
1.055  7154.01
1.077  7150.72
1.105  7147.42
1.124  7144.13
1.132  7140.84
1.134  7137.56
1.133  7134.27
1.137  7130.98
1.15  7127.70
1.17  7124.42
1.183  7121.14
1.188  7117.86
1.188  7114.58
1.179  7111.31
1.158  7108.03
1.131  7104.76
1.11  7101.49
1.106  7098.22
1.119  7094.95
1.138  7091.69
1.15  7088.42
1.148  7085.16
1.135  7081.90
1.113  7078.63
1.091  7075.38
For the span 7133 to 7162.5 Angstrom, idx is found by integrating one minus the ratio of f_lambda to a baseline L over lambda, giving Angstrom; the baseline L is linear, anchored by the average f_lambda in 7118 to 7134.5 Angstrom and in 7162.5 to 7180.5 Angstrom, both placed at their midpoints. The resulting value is 1.12 Angstrom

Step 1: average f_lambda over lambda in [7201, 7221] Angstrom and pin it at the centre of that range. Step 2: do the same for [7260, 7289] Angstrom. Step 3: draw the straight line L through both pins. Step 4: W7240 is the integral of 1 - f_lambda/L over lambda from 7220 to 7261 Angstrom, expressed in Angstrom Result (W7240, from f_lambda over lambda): -2.8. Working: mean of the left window 0.888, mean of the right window 1.09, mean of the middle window 1.05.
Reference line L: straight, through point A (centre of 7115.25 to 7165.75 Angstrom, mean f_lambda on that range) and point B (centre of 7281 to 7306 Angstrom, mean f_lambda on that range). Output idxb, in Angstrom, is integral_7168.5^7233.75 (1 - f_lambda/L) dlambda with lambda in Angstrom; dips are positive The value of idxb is 8.05 Angstrom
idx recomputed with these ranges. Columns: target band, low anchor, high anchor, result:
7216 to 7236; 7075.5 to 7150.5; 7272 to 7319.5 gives 1.7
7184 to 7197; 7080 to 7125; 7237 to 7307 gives 1.8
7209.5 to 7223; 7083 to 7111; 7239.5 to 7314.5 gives 1.8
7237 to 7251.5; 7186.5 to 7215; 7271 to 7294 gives -0.8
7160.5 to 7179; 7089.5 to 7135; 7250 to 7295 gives 0.3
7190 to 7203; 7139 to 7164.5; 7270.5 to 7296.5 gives 2.9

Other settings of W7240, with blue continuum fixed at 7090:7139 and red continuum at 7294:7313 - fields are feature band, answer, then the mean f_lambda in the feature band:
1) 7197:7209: 3.4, 0.803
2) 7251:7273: 0.8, 1.07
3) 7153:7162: 0.6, 1.06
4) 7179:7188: 0.4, 1.08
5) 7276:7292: -0.1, 1.11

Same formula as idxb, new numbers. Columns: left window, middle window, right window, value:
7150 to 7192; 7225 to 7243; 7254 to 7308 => 0.8 Angstrom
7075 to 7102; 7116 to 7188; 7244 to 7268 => -0.8 Angstrom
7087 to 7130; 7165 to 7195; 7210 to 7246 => 0.0 Angstrom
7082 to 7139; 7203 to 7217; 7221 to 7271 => 2.7 Angstrom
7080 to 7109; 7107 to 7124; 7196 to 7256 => -1.1 Angstrom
